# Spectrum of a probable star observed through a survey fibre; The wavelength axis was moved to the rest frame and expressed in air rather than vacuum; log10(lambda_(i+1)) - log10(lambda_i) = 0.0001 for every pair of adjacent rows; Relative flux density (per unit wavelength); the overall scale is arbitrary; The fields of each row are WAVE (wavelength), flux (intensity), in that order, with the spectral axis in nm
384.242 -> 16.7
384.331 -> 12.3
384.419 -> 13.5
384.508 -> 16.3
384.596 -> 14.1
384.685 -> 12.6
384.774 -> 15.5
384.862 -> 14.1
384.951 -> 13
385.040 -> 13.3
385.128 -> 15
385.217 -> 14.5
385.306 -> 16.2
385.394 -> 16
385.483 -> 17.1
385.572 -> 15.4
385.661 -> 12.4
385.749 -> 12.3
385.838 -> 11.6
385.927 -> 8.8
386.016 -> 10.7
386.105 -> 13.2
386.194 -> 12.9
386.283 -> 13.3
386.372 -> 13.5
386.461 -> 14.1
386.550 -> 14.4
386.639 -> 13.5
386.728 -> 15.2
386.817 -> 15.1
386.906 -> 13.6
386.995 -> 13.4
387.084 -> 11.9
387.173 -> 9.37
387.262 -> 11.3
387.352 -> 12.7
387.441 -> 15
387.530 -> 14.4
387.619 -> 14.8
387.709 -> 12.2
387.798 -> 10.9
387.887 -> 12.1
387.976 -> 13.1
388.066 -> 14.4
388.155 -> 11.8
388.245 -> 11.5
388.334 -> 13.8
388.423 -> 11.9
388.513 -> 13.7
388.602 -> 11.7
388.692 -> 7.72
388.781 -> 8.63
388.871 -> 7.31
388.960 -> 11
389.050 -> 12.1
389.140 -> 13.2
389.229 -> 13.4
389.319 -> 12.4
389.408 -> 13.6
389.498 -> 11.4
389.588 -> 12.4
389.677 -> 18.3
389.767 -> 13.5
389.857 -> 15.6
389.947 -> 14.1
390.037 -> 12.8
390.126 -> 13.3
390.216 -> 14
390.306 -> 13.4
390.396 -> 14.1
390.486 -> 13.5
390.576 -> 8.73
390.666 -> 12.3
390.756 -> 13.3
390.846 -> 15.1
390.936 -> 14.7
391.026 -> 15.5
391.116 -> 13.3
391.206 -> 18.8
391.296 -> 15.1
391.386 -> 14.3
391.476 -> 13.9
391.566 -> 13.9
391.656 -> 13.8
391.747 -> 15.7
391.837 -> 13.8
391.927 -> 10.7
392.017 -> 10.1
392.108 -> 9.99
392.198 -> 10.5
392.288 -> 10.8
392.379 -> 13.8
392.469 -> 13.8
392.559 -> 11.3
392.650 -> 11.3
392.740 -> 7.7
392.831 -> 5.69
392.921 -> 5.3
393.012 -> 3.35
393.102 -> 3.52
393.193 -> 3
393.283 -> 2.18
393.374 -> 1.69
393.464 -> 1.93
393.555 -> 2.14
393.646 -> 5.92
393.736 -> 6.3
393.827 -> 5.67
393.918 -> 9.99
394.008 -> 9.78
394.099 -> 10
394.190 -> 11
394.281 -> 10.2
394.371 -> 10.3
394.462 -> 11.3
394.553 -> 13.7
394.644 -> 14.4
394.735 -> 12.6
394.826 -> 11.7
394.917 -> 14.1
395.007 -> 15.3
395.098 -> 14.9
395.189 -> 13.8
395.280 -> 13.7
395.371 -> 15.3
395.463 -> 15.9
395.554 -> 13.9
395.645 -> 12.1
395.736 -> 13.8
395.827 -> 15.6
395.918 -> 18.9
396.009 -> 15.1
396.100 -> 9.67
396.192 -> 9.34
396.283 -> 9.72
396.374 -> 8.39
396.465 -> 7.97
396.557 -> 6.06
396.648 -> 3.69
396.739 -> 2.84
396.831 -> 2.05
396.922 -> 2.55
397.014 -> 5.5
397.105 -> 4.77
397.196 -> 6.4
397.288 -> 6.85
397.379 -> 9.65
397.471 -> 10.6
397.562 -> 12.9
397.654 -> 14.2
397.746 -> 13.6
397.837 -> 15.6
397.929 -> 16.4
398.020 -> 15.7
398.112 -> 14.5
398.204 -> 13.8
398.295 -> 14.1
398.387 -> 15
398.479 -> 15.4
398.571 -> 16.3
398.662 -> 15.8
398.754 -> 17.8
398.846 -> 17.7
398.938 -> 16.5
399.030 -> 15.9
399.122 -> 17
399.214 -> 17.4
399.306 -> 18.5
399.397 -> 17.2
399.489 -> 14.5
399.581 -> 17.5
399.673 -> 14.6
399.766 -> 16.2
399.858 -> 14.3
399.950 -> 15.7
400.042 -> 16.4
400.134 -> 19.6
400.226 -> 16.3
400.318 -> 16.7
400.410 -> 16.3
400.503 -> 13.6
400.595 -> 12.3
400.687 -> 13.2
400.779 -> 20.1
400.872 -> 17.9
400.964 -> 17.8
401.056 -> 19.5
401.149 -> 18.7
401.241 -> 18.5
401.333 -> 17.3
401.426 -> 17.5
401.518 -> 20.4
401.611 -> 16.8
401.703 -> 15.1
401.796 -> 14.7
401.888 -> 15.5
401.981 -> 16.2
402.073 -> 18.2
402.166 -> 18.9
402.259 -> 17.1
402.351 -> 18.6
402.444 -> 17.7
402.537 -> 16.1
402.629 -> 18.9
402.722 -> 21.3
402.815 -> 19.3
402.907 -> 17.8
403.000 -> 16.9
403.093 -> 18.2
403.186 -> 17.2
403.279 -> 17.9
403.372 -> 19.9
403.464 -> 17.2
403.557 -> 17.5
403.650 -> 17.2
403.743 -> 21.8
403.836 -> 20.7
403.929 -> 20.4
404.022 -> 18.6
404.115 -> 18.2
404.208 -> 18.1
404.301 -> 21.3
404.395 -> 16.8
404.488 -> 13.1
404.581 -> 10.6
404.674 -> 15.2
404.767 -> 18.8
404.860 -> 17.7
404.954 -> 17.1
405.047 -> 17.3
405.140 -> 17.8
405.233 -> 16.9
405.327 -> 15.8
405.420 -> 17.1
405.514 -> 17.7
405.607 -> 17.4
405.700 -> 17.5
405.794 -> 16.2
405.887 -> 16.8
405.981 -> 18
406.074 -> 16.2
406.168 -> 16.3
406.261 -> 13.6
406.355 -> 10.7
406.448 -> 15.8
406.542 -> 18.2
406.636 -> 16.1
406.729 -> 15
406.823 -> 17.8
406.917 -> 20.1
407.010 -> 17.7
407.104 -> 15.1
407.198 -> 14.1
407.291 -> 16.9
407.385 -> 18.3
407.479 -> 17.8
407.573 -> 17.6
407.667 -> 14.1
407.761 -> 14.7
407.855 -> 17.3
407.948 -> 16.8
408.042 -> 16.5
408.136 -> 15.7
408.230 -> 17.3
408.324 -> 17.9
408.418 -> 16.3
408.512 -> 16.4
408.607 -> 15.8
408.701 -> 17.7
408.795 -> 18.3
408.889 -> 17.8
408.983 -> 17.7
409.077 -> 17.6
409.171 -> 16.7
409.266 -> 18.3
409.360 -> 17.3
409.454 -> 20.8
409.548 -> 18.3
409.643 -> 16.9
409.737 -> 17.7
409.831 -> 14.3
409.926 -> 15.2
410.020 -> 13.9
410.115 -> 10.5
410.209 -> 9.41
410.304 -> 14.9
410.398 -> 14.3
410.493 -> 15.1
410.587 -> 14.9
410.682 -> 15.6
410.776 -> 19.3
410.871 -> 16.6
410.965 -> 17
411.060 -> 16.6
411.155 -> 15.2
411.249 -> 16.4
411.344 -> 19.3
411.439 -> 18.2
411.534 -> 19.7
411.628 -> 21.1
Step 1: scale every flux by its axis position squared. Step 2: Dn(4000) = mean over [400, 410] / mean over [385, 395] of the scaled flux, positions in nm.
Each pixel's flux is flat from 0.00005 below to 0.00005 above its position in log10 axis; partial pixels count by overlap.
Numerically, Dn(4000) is 1.56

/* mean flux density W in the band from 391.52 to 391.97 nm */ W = 13.6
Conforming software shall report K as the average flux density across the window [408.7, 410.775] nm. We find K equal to 16.1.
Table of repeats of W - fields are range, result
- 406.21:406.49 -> 13.4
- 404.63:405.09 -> 17.2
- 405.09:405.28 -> 17.4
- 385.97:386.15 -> 11.9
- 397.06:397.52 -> 7.71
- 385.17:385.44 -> 15.6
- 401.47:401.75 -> 17.4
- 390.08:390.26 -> 13.7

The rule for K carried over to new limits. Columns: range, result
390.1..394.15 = 10.4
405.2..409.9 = 16.8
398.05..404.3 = 17.2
